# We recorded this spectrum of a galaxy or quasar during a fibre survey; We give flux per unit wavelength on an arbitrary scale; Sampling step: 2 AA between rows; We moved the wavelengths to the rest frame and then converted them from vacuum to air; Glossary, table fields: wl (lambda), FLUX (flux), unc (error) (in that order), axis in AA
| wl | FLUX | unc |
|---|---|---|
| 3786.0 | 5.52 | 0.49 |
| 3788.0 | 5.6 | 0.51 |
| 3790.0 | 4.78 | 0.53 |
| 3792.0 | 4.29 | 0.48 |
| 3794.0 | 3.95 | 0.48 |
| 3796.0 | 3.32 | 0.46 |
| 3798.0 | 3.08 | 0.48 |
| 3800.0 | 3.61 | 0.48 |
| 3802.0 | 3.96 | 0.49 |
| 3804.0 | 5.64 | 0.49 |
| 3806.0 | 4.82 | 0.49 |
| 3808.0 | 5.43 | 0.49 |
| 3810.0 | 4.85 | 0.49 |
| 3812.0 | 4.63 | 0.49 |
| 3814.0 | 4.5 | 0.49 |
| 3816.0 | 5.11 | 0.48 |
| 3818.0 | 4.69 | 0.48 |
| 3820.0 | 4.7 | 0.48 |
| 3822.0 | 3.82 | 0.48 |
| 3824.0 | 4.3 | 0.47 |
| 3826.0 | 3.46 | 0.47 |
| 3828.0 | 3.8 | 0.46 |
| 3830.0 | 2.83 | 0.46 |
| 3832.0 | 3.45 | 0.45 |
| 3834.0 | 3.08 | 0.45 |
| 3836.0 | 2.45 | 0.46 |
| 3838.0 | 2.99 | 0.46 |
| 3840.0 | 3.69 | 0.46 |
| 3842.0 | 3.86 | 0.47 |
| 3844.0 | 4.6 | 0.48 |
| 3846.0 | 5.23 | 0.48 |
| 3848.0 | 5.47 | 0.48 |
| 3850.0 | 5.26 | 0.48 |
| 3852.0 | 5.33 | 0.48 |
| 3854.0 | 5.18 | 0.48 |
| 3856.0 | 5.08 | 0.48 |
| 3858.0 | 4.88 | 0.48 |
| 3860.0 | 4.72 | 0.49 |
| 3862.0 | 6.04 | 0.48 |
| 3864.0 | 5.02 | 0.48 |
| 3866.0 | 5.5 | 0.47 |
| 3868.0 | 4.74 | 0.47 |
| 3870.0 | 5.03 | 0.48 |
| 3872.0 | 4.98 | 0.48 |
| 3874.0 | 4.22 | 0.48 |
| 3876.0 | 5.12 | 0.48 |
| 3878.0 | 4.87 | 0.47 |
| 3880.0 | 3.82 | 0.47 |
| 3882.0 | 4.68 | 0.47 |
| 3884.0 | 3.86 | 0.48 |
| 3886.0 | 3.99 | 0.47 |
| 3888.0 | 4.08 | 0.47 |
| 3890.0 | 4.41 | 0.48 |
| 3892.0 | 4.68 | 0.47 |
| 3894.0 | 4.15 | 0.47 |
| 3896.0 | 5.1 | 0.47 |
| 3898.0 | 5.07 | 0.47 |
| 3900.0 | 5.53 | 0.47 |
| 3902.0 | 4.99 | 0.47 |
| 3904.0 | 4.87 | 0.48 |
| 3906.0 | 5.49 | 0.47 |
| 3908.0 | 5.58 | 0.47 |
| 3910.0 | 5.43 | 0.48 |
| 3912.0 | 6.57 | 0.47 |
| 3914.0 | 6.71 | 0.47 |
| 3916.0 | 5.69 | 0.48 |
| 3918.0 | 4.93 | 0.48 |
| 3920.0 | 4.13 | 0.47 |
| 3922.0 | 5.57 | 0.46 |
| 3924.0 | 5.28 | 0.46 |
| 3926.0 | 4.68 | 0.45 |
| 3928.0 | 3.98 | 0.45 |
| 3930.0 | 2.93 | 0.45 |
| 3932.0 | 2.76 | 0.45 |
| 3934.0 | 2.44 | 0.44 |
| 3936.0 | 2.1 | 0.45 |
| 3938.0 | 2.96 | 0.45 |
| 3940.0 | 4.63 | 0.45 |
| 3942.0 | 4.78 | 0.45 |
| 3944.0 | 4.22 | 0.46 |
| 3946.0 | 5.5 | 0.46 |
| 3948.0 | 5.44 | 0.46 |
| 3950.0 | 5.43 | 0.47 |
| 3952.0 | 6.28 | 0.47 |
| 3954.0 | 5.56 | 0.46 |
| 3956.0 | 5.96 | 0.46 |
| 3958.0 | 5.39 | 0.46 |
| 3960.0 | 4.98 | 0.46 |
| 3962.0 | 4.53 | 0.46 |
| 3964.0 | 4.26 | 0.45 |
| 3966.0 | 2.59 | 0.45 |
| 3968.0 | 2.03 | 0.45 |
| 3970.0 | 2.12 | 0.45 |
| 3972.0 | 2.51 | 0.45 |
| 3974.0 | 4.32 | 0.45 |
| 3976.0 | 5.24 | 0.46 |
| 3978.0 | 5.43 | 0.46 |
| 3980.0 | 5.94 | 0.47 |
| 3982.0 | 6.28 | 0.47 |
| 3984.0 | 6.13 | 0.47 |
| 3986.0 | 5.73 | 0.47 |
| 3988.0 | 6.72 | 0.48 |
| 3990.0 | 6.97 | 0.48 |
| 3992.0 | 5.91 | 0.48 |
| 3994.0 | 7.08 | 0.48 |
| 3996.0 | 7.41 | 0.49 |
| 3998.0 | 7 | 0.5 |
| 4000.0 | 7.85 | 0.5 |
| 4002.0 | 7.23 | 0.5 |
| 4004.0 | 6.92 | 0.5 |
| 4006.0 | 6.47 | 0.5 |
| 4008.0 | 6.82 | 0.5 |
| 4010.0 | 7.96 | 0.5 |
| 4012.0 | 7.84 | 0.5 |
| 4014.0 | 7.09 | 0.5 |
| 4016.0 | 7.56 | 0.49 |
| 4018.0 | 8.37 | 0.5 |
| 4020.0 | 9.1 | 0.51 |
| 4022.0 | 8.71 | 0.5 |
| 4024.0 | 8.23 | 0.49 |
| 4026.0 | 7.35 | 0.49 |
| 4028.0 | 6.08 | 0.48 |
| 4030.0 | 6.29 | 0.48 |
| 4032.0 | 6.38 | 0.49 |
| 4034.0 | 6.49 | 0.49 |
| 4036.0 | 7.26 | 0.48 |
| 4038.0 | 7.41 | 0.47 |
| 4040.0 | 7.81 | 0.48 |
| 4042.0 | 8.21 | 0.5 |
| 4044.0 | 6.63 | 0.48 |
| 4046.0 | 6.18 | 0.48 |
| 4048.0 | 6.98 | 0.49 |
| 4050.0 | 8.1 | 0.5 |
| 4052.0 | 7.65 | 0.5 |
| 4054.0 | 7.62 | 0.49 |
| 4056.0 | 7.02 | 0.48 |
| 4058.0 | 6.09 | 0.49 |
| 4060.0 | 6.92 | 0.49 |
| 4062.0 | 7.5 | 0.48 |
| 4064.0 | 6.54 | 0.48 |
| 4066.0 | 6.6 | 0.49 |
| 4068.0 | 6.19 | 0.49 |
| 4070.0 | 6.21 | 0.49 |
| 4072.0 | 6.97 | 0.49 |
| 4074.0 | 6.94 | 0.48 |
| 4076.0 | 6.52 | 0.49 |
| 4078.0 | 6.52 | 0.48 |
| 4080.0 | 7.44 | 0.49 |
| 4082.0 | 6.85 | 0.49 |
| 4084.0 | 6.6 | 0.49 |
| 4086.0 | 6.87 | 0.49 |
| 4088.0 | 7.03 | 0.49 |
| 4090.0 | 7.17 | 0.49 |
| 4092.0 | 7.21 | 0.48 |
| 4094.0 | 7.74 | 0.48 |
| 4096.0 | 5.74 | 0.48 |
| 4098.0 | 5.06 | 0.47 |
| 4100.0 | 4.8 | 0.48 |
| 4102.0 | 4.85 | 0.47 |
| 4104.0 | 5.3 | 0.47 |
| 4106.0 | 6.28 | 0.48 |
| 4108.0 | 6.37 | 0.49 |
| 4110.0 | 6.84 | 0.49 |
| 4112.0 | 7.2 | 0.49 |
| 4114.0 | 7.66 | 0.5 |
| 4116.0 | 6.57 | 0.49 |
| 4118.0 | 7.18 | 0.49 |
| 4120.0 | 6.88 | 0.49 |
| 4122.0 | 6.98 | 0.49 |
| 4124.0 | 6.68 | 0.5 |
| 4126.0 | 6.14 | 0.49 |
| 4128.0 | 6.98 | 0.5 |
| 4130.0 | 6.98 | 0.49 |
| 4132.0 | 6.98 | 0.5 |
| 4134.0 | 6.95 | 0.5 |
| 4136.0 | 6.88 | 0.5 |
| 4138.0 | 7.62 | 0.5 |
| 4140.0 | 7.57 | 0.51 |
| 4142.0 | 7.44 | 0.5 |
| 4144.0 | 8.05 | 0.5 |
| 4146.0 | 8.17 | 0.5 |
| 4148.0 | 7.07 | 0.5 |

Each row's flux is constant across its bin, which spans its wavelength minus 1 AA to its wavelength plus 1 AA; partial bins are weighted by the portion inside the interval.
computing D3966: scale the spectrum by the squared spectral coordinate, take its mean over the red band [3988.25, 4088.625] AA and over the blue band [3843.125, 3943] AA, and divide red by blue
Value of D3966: 1.61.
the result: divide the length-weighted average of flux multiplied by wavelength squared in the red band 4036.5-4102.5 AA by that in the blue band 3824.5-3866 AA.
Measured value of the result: 1.75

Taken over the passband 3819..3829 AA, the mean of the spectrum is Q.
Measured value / 4.02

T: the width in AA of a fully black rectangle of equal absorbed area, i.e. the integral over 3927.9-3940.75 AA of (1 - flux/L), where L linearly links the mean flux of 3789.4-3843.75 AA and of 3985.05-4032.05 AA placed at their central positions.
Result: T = 6.4 AA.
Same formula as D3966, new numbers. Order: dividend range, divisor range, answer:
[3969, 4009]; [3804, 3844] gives 1.61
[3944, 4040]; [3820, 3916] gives 1.41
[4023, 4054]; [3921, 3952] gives 1.77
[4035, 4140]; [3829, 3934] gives 1.62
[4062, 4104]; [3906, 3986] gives 1.49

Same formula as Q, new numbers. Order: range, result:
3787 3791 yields 5.19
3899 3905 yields 5.13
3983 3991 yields 6.39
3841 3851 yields 4.88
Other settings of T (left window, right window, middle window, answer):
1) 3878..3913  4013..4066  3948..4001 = 7.09 AA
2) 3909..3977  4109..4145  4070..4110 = 0.66 AA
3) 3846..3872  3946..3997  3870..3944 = 8.68 AA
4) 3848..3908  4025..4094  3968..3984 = 4.04 AA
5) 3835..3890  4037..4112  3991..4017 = -4.90 AA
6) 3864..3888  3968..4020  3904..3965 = 7.11 AA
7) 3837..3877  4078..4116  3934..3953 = 3.39 AA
